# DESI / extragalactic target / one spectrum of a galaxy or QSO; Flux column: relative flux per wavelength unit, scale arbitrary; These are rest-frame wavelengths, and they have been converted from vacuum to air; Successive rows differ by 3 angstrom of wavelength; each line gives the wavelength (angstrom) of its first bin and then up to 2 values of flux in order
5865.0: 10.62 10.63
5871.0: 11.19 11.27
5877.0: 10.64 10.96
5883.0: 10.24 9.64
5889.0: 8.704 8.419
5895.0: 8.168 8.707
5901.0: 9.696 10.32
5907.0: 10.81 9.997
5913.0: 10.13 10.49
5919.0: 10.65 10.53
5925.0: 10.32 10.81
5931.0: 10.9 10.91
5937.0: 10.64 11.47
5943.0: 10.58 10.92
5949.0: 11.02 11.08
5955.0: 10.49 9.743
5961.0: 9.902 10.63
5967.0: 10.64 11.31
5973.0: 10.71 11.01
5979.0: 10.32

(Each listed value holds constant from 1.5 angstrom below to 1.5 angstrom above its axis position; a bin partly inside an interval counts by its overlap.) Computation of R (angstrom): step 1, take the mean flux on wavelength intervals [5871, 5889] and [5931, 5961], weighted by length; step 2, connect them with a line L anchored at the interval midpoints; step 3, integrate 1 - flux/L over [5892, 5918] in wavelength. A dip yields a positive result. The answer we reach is 2.0 angstrom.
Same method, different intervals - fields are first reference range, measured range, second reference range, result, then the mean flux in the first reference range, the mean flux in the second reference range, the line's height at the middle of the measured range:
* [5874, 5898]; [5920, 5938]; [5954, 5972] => -1.1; 9.59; 10.5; 10.1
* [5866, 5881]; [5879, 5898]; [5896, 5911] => 2.1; 10.9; 9.85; 10.4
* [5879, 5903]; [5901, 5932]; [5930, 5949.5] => -0.9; 9.3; 10.9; 10.1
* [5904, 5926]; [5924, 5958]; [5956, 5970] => -1.3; 10.4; 10.4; 10.4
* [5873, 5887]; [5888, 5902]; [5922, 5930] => 2.5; 10.6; 10.6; 10.6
